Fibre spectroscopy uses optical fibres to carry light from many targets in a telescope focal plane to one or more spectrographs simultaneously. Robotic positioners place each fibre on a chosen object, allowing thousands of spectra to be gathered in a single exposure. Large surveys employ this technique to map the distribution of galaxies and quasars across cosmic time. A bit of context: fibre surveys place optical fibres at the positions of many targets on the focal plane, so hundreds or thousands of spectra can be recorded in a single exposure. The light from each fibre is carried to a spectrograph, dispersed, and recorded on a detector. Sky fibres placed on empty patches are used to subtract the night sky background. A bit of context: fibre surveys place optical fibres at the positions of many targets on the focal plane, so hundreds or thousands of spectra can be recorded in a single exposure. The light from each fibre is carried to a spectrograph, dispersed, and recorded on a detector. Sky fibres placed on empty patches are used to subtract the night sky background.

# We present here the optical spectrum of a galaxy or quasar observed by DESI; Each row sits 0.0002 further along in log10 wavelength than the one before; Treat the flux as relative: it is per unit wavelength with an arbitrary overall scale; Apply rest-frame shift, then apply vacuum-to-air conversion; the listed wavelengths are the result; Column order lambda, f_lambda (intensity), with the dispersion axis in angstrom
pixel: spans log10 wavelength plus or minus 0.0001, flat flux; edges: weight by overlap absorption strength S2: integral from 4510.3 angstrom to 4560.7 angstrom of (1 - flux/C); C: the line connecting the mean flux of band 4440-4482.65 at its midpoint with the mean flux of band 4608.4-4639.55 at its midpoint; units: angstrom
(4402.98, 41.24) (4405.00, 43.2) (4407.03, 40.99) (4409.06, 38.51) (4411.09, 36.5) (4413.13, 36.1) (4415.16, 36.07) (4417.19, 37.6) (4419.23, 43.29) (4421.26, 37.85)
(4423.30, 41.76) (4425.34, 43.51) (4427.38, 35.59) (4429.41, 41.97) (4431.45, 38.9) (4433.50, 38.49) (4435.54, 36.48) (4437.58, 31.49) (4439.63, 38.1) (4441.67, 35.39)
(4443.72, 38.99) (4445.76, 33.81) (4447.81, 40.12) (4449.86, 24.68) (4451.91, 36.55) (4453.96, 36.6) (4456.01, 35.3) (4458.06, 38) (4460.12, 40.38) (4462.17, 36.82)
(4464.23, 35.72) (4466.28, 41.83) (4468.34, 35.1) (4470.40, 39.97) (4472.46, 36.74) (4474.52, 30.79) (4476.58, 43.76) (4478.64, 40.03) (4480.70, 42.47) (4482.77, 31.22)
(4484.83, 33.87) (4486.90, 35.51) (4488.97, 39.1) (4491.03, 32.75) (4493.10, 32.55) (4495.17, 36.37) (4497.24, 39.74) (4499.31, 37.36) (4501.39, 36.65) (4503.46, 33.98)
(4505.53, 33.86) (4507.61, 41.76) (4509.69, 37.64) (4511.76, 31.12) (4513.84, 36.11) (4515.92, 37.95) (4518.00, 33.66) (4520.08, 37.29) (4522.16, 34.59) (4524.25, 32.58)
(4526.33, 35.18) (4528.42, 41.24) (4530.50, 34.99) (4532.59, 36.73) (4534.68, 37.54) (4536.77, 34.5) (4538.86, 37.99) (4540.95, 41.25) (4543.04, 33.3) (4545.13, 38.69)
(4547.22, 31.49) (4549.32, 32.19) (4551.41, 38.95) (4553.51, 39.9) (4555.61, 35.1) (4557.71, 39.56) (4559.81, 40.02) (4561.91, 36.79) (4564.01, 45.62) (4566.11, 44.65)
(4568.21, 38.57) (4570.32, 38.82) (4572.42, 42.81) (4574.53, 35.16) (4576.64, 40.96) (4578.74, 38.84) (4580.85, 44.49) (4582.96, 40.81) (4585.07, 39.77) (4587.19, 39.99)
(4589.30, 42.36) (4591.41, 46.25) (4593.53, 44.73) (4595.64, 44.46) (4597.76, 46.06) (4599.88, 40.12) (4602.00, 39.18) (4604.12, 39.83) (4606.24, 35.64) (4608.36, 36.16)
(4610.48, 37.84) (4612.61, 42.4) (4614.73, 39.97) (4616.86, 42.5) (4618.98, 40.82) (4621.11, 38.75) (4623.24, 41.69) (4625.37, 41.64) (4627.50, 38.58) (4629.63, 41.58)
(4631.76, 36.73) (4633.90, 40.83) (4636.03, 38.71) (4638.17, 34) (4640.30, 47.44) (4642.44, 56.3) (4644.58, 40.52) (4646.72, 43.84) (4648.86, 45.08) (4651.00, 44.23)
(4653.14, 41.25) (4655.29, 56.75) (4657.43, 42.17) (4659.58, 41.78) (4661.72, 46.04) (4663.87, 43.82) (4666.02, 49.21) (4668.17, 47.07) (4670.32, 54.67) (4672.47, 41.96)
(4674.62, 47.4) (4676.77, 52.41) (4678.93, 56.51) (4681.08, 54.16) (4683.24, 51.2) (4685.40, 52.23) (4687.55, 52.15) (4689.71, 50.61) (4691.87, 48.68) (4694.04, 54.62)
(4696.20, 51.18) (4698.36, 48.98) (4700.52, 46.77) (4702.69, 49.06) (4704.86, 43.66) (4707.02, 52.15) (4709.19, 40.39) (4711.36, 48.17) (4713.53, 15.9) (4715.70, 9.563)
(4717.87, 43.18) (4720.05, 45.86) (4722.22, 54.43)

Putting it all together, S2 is 2.5 angstrom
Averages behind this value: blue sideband 37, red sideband 39.7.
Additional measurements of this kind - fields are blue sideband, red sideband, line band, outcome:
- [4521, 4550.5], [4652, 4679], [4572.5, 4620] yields 0.4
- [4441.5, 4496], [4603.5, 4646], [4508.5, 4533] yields 1.4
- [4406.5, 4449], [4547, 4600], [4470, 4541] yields 5.2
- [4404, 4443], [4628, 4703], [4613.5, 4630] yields 1.8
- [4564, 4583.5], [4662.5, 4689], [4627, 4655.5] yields 2.5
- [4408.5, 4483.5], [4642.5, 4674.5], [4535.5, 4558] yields 2.7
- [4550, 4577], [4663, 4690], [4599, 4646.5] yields 4.9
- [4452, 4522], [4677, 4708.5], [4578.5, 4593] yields 0.5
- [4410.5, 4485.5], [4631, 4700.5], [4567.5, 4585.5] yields 1.3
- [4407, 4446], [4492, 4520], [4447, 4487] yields 0.3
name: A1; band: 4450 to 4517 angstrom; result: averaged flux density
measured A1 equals 36.6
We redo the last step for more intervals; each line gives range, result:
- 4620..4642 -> 40.5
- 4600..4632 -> 39.7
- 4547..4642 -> 40.2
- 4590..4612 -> 41.1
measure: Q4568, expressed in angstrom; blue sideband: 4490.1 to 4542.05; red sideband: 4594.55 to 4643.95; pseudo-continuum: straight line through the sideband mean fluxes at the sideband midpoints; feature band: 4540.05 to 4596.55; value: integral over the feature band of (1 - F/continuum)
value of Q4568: -1.8 angstrom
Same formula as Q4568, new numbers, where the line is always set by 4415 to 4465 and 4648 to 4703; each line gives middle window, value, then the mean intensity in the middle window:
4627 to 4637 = 1.6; 39.3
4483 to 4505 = 2.4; 35.6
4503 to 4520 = 2.1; 35.9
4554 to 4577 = 2.0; 39.8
